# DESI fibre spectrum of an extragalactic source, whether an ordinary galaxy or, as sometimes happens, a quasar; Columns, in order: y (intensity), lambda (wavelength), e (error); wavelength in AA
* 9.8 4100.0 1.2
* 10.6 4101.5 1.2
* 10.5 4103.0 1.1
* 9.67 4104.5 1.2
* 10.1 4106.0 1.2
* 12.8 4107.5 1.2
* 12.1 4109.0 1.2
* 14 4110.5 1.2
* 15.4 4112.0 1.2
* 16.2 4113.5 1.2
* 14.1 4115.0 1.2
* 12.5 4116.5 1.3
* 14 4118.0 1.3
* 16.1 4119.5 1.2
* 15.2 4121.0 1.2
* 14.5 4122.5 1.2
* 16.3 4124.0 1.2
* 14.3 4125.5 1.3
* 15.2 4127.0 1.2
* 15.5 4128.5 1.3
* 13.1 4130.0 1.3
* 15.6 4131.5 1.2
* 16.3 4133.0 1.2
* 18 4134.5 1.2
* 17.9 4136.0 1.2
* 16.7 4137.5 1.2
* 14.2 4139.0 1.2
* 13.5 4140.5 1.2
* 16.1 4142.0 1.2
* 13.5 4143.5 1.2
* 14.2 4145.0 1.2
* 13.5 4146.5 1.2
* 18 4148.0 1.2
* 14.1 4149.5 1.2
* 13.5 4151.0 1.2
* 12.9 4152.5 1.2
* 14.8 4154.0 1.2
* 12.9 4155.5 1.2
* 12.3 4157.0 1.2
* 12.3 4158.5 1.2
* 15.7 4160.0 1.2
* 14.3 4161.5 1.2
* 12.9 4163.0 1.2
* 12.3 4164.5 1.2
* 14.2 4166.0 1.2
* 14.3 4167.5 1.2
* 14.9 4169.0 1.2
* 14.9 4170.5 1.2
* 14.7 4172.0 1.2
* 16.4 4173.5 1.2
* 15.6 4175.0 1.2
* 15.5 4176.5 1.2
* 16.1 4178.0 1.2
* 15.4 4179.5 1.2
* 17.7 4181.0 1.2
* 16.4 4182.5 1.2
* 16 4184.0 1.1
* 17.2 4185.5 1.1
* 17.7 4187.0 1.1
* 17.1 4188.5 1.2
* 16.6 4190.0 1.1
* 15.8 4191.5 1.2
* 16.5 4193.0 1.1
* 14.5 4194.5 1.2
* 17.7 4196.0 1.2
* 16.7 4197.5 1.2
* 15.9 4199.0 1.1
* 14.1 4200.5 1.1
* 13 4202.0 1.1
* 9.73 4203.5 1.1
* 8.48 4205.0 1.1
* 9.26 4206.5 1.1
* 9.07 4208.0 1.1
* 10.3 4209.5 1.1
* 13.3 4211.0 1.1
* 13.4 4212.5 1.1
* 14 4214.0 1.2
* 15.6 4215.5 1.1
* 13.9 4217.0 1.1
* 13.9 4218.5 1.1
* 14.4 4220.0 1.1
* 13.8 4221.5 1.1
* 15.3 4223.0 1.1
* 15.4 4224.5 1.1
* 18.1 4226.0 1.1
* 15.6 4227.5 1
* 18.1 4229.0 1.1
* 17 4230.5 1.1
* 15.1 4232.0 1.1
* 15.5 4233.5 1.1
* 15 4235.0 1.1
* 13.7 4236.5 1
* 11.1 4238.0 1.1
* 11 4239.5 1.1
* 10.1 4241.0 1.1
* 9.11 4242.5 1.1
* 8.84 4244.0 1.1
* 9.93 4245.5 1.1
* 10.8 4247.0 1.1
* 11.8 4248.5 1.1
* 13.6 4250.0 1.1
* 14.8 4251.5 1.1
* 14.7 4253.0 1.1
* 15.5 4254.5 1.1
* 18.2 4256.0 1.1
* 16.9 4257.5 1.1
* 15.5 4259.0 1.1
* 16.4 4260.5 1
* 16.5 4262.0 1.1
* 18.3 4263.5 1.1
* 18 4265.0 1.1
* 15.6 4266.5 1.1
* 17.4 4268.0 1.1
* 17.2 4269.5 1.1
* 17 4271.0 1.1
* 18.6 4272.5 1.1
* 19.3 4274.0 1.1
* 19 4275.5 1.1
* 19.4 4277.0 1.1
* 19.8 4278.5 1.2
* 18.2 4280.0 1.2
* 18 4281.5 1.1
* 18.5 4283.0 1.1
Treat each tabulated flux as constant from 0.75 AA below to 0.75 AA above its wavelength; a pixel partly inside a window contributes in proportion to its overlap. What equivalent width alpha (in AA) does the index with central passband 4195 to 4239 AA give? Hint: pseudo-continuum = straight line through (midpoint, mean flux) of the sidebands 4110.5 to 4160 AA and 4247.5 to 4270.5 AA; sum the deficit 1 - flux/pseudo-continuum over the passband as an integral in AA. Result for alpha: 4.4 AA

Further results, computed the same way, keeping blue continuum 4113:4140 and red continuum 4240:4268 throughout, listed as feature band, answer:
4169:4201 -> -2.8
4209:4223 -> 0.7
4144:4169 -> 1.9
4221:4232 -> -1.3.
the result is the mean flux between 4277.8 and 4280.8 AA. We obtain 19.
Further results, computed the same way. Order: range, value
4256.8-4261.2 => 16.3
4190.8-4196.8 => 16.1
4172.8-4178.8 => 15.9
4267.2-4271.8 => 17.2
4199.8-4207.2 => 10.9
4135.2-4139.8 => 16.3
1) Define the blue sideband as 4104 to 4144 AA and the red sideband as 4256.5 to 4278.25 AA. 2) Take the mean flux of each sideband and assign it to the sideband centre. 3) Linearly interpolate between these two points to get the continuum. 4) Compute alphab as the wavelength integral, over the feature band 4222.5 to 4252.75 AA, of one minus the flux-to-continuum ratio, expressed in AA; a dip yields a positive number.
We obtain 6.1 AA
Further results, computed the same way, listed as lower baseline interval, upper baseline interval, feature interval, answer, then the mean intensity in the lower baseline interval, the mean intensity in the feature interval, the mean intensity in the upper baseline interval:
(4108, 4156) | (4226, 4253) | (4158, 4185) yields -1.5 AA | 14.8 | 15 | 13.2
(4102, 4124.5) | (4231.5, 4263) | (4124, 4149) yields -3.4 AA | 13.5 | 15.4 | 13.6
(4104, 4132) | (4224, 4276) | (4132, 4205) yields -2.9 AA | 14.1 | 15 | 15.1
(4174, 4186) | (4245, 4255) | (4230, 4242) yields 0.3 AA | 16.2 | 13.4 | 13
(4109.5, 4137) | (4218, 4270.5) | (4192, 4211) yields 2.4 AA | 15.2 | 13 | 14.6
